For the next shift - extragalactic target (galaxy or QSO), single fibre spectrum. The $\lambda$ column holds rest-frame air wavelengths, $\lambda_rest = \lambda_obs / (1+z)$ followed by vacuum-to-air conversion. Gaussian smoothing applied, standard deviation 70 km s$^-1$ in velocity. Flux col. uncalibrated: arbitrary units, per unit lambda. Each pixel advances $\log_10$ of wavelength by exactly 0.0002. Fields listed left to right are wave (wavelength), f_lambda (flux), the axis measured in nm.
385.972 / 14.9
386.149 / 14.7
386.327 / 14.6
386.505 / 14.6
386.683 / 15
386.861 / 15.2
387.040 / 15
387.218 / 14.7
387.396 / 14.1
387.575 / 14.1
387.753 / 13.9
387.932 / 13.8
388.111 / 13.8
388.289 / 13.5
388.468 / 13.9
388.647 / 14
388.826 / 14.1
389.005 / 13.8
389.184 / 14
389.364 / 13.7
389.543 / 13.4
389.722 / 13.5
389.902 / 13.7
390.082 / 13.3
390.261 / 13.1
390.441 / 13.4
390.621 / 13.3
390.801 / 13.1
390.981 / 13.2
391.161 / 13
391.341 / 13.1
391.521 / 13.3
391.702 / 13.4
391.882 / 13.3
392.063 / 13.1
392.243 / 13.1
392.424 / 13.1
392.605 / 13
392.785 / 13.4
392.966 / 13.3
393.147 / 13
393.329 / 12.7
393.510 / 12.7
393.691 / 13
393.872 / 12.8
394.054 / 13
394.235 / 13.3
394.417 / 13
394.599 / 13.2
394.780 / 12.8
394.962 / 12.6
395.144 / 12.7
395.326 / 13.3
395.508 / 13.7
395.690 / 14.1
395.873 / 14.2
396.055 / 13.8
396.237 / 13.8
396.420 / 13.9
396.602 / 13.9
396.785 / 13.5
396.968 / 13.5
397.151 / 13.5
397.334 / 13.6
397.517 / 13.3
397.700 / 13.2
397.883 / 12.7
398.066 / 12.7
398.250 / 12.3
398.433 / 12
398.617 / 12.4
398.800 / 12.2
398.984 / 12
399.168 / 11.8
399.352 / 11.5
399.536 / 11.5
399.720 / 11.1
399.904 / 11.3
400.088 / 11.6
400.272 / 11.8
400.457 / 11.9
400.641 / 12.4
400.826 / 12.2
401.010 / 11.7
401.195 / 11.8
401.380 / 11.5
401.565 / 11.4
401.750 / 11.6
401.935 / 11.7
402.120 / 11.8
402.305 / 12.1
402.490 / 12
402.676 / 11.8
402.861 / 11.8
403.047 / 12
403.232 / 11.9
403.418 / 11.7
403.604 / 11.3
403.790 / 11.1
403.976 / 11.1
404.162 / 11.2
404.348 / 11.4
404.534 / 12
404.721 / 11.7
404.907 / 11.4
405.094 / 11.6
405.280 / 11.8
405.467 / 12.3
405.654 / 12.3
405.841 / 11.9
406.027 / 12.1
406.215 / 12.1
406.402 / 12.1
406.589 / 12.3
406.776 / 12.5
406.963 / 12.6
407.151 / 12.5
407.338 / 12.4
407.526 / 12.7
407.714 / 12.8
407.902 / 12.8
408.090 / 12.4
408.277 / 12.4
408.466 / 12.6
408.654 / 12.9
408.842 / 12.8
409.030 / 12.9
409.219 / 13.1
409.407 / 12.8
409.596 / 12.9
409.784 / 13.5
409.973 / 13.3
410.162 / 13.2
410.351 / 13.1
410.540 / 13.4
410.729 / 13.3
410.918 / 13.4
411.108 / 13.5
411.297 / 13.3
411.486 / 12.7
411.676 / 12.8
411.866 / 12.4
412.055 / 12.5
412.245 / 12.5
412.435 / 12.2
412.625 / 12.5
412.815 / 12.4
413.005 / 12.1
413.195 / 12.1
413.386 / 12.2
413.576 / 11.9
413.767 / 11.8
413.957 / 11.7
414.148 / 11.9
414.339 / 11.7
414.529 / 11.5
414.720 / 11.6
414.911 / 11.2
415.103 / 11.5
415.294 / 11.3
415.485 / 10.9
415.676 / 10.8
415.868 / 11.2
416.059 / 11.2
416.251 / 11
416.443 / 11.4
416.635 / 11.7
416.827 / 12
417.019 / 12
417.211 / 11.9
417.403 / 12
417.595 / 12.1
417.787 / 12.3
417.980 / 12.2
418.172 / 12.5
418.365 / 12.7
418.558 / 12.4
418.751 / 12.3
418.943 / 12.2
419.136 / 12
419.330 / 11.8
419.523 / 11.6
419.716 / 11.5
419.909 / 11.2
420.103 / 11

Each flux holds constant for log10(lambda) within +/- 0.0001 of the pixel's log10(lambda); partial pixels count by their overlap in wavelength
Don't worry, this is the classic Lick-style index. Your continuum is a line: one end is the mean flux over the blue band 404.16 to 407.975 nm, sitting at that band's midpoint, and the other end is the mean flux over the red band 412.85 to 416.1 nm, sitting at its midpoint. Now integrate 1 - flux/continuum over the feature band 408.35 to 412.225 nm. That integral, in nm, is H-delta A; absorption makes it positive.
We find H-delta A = -0.37 nm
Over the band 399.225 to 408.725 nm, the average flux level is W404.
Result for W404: 11.9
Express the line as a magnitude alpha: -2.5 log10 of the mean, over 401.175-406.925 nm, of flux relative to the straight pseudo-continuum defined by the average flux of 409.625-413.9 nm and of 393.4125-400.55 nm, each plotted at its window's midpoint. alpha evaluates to 0.09 mag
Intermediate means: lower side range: 12.8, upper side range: 12.7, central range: 11.8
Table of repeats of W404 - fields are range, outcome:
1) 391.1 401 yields 12.9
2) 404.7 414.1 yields 12.5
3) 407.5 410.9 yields 13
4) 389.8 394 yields 13.1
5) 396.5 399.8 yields 12.6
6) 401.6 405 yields 11.6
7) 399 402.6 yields 11.7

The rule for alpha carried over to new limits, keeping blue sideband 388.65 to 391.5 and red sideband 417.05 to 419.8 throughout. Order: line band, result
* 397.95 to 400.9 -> 0.095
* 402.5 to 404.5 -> 0.112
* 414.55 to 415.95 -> 0.096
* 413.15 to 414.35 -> 0.039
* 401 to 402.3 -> 0.110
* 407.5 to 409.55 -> -0.014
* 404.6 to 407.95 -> 0.042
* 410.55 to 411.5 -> -0.071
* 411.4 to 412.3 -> -0.014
